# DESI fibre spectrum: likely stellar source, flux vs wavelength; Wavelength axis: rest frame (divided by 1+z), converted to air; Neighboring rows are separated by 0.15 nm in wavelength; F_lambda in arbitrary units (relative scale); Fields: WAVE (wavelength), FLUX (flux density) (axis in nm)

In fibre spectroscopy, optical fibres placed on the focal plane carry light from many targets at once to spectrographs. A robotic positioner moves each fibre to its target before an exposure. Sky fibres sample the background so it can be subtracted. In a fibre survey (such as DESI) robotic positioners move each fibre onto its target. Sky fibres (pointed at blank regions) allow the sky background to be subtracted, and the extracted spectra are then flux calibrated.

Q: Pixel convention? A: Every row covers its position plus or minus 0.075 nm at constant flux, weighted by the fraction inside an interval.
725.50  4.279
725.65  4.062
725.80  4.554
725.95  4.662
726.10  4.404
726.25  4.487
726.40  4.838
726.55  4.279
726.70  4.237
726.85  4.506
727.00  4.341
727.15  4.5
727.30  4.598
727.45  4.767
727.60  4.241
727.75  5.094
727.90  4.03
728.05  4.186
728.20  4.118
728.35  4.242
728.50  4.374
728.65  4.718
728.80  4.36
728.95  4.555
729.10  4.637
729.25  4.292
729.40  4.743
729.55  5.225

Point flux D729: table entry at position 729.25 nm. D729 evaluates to 4.292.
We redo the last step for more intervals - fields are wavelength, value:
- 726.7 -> 4.237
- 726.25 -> 4.487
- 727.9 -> 4.03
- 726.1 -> 4.404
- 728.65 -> 4.718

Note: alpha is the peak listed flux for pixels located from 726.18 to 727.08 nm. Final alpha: 4.838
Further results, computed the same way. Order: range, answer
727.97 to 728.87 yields 4.718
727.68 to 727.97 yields 5.094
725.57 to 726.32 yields 4.662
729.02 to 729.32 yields 4.637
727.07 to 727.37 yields 4.598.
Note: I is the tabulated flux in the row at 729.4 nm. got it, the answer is 4.743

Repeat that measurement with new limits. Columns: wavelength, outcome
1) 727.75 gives 5.094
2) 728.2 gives 4.118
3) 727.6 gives 4.241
